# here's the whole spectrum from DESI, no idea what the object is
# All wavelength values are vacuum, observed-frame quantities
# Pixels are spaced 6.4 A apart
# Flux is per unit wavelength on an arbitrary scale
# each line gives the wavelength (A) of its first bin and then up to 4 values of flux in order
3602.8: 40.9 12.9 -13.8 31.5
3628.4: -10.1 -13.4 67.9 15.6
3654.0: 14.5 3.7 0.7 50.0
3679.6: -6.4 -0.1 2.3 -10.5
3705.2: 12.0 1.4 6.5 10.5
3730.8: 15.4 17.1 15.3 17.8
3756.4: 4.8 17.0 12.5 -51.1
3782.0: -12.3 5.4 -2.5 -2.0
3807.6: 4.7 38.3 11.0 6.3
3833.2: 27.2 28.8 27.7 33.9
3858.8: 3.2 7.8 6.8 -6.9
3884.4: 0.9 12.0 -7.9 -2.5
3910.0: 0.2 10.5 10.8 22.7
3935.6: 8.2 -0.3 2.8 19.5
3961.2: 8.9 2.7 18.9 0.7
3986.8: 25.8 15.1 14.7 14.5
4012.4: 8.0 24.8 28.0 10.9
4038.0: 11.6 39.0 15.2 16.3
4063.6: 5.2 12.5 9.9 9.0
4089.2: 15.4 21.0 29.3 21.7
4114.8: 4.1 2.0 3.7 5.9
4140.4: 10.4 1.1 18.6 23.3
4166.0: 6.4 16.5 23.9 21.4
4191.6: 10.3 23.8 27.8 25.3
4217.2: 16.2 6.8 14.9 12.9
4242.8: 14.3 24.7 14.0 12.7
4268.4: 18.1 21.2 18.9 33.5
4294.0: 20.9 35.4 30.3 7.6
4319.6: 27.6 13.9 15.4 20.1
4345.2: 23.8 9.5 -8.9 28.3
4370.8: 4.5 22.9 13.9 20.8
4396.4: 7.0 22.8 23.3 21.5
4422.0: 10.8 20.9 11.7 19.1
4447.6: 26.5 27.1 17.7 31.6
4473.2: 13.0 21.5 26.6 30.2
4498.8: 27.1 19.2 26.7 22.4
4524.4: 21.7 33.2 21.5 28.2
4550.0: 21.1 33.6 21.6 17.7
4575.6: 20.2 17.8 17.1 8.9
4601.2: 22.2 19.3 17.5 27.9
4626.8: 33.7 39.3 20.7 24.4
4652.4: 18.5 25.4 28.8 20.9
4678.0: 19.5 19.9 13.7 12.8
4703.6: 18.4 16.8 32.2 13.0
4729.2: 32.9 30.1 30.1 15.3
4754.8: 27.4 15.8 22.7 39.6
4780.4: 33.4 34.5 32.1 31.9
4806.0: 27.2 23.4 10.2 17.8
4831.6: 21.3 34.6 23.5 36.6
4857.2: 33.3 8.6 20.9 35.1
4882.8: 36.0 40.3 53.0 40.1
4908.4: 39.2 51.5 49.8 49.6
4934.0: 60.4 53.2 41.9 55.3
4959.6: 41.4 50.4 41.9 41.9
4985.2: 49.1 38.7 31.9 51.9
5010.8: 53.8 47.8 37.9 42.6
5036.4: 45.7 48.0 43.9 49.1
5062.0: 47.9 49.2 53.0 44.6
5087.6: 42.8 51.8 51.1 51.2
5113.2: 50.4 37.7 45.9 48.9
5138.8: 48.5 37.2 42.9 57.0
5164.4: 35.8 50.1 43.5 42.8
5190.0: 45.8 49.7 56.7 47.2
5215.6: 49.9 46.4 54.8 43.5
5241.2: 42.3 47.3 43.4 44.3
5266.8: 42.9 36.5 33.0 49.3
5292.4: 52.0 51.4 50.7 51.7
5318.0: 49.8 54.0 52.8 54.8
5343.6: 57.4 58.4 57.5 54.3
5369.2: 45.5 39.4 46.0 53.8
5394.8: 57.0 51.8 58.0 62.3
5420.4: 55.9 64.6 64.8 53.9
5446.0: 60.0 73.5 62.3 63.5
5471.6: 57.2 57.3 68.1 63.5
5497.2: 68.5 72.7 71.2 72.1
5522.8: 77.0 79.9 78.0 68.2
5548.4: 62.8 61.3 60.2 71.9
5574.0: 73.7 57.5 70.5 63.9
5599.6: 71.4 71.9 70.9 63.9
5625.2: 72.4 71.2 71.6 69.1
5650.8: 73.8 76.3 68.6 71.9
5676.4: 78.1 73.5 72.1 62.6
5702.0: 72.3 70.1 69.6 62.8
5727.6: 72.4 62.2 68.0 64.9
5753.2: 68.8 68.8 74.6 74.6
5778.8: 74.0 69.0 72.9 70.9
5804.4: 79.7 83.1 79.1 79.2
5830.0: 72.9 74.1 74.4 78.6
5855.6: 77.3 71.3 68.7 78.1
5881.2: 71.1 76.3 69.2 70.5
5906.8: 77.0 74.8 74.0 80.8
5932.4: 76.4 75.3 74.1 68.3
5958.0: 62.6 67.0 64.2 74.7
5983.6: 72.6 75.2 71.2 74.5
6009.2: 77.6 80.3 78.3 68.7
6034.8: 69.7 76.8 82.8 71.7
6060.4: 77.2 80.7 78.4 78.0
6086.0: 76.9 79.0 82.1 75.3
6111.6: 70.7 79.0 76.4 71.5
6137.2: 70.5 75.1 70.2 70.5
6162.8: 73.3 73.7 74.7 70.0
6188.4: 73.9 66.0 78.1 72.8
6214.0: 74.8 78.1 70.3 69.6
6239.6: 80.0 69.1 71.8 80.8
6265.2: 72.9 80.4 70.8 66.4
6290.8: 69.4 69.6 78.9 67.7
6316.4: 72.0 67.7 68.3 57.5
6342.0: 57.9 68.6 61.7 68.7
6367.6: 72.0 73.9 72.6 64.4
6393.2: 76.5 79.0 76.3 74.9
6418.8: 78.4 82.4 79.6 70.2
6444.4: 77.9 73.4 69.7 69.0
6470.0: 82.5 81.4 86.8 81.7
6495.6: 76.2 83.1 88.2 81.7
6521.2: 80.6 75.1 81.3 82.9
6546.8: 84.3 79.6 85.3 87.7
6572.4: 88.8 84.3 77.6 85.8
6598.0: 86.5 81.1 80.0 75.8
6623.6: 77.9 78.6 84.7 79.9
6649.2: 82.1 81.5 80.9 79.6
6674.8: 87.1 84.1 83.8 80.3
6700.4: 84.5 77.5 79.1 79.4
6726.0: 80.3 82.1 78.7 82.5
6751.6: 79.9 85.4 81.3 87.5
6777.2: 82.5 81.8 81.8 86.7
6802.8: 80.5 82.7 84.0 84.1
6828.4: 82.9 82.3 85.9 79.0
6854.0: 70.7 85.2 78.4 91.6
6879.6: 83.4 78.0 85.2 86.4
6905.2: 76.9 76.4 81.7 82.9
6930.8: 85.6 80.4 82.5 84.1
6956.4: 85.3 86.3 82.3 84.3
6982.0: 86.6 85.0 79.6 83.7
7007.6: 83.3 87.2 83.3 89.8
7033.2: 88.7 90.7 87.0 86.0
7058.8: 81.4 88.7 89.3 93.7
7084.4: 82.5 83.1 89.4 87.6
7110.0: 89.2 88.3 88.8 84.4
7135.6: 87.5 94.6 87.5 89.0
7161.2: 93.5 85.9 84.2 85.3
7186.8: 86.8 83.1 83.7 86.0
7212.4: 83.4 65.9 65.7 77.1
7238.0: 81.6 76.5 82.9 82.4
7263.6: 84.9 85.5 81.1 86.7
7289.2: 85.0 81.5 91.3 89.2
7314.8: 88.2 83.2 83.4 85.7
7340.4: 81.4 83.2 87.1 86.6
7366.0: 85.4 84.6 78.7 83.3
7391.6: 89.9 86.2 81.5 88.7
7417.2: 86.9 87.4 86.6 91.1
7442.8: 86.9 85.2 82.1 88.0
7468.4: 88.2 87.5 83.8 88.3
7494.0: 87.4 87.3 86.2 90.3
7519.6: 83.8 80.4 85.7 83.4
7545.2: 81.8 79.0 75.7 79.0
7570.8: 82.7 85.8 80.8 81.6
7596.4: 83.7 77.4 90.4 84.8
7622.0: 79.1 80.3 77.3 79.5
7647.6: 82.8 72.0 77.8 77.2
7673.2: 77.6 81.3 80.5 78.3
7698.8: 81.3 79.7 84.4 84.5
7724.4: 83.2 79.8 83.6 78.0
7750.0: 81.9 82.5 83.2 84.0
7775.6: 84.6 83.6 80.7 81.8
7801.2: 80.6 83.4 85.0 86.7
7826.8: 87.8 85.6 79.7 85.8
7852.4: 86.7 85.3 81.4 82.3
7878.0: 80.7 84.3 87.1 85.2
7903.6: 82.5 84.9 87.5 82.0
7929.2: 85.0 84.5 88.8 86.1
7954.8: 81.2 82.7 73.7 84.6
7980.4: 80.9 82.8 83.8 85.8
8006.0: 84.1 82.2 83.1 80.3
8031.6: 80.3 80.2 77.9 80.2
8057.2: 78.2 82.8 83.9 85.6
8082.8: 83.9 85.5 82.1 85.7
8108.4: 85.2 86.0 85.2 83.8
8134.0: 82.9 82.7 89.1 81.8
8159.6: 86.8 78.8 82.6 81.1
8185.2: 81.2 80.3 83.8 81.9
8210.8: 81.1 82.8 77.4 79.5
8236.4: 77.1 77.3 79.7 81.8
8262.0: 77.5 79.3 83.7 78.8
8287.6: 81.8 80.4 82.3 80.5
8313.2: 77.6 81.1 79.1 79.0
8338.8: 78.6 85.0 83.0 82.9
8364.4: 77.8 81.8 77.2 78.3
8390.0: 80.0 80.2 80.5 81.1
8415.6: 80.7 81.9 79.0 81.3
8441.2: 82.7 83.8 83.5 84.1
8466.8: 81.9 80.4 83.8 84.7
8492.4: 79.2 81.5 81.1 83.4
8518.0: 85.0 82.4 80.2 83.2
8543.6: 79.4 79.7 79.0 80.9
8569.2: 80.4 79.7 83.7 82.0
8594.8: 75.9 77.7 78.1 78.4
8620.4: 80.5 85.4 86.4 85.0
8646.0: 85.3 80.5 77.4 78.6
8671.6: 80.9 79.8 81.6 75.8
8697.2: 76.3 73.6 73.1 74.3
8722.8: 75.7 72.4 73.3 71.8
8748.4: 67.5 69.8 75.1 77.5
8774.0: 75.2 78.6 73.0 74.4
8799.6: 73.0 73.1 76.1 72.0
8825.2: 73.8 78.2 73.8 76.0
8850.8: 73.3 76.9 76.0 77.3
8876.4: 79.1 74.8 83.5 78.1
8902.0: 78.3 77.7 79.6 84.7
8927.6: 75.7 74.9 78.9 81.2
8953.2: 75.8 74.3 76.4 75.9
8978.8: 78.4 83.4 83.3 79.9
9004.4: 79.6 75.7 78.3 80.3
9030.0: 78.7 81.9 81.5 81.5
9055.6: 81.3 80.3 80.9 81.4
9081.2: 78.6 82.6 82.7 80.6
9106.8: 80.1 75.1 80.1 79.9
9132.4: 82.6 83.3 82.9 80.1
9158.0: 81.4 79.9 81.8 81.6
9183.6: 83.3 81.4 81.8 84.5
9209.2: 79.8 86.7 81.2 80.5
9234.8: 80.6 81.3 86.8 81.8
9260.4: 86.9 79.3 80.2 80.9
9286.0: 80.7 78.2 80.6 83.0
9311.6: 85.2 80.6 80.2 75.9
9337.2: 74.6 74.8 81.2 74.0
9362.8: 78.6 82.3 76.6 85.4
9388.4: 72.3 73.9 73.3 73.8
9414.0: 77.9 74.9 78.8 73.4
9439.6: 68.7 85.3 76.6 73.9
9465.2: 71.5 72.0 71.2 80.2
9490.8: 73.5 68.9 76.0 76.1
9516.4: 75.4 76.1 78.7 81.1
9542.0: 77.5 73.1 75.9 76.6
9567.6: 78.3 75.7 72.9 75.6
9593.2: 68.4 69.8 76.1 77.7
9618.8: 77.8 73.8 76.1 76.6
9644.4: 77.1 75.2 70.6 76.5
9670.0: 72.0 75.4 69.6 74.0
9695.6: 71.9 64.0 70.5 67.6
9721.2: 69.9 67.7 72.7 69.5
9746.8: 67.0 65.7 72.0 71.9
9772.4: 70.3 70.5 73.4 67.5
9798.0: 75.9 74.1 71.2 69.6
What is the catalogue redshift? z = 0.226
